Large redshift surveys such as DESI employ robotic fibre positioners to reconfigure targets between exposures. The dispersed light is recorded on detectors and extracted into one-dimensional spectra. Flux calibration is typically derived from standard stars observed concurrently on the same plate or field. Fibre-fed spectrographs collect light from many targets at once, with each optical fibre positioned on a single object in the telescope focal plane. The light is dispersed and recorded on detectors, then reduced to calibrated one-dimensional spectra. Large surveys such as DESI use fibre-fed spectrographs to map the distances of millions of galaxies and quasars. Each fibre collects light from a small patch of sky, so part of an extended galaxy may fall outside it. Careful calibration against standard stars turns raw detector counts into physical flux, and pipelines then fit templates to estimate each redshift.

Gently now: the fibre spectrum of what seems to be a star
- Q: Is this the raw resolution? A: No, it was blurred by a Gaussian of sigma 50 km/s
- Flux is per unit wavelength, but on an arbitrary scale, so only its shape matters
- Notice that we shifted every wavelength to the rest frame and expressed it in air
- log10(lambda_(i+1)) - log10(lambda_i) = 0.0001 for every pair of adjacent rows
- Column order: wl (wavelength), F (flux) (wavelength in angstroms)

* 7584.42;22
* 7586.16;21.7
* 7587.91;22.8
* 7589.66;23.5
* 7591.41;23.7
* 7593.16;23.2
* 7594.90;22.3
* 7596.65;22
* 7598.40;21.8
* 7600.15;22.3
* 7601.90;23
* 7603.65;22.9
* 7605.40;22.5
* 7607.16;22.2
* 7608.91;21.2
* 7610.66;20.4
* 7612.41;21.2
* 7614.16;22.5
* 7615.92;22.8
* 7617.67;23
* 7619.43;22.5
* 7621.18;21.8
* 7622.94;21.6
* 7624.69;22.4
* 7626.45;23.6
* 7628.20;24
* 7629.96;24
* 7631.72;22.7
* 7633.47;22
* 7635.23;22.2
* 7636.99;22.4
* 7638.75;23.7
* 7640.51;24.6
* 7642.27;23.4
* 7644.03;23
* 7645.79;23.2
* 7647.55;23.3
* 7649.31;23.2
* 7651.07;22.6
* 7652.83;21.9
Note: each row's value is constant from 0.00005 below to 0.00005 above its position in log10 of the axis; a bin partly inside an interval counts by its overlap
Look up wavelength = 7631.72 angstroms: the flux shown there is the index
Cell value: 22.7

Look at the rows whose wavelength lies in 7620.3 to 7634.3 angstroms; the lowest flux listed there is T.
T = 21.6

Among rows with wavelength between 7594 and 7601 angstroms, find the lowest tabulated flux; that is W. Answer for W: 21.8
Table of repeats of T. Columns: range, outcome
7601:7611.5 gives 20.4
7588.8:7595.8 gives 22.3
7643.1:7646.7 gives 23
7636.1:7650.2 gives 22.4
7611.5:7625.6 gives 21.2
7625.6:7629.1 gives 23.6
